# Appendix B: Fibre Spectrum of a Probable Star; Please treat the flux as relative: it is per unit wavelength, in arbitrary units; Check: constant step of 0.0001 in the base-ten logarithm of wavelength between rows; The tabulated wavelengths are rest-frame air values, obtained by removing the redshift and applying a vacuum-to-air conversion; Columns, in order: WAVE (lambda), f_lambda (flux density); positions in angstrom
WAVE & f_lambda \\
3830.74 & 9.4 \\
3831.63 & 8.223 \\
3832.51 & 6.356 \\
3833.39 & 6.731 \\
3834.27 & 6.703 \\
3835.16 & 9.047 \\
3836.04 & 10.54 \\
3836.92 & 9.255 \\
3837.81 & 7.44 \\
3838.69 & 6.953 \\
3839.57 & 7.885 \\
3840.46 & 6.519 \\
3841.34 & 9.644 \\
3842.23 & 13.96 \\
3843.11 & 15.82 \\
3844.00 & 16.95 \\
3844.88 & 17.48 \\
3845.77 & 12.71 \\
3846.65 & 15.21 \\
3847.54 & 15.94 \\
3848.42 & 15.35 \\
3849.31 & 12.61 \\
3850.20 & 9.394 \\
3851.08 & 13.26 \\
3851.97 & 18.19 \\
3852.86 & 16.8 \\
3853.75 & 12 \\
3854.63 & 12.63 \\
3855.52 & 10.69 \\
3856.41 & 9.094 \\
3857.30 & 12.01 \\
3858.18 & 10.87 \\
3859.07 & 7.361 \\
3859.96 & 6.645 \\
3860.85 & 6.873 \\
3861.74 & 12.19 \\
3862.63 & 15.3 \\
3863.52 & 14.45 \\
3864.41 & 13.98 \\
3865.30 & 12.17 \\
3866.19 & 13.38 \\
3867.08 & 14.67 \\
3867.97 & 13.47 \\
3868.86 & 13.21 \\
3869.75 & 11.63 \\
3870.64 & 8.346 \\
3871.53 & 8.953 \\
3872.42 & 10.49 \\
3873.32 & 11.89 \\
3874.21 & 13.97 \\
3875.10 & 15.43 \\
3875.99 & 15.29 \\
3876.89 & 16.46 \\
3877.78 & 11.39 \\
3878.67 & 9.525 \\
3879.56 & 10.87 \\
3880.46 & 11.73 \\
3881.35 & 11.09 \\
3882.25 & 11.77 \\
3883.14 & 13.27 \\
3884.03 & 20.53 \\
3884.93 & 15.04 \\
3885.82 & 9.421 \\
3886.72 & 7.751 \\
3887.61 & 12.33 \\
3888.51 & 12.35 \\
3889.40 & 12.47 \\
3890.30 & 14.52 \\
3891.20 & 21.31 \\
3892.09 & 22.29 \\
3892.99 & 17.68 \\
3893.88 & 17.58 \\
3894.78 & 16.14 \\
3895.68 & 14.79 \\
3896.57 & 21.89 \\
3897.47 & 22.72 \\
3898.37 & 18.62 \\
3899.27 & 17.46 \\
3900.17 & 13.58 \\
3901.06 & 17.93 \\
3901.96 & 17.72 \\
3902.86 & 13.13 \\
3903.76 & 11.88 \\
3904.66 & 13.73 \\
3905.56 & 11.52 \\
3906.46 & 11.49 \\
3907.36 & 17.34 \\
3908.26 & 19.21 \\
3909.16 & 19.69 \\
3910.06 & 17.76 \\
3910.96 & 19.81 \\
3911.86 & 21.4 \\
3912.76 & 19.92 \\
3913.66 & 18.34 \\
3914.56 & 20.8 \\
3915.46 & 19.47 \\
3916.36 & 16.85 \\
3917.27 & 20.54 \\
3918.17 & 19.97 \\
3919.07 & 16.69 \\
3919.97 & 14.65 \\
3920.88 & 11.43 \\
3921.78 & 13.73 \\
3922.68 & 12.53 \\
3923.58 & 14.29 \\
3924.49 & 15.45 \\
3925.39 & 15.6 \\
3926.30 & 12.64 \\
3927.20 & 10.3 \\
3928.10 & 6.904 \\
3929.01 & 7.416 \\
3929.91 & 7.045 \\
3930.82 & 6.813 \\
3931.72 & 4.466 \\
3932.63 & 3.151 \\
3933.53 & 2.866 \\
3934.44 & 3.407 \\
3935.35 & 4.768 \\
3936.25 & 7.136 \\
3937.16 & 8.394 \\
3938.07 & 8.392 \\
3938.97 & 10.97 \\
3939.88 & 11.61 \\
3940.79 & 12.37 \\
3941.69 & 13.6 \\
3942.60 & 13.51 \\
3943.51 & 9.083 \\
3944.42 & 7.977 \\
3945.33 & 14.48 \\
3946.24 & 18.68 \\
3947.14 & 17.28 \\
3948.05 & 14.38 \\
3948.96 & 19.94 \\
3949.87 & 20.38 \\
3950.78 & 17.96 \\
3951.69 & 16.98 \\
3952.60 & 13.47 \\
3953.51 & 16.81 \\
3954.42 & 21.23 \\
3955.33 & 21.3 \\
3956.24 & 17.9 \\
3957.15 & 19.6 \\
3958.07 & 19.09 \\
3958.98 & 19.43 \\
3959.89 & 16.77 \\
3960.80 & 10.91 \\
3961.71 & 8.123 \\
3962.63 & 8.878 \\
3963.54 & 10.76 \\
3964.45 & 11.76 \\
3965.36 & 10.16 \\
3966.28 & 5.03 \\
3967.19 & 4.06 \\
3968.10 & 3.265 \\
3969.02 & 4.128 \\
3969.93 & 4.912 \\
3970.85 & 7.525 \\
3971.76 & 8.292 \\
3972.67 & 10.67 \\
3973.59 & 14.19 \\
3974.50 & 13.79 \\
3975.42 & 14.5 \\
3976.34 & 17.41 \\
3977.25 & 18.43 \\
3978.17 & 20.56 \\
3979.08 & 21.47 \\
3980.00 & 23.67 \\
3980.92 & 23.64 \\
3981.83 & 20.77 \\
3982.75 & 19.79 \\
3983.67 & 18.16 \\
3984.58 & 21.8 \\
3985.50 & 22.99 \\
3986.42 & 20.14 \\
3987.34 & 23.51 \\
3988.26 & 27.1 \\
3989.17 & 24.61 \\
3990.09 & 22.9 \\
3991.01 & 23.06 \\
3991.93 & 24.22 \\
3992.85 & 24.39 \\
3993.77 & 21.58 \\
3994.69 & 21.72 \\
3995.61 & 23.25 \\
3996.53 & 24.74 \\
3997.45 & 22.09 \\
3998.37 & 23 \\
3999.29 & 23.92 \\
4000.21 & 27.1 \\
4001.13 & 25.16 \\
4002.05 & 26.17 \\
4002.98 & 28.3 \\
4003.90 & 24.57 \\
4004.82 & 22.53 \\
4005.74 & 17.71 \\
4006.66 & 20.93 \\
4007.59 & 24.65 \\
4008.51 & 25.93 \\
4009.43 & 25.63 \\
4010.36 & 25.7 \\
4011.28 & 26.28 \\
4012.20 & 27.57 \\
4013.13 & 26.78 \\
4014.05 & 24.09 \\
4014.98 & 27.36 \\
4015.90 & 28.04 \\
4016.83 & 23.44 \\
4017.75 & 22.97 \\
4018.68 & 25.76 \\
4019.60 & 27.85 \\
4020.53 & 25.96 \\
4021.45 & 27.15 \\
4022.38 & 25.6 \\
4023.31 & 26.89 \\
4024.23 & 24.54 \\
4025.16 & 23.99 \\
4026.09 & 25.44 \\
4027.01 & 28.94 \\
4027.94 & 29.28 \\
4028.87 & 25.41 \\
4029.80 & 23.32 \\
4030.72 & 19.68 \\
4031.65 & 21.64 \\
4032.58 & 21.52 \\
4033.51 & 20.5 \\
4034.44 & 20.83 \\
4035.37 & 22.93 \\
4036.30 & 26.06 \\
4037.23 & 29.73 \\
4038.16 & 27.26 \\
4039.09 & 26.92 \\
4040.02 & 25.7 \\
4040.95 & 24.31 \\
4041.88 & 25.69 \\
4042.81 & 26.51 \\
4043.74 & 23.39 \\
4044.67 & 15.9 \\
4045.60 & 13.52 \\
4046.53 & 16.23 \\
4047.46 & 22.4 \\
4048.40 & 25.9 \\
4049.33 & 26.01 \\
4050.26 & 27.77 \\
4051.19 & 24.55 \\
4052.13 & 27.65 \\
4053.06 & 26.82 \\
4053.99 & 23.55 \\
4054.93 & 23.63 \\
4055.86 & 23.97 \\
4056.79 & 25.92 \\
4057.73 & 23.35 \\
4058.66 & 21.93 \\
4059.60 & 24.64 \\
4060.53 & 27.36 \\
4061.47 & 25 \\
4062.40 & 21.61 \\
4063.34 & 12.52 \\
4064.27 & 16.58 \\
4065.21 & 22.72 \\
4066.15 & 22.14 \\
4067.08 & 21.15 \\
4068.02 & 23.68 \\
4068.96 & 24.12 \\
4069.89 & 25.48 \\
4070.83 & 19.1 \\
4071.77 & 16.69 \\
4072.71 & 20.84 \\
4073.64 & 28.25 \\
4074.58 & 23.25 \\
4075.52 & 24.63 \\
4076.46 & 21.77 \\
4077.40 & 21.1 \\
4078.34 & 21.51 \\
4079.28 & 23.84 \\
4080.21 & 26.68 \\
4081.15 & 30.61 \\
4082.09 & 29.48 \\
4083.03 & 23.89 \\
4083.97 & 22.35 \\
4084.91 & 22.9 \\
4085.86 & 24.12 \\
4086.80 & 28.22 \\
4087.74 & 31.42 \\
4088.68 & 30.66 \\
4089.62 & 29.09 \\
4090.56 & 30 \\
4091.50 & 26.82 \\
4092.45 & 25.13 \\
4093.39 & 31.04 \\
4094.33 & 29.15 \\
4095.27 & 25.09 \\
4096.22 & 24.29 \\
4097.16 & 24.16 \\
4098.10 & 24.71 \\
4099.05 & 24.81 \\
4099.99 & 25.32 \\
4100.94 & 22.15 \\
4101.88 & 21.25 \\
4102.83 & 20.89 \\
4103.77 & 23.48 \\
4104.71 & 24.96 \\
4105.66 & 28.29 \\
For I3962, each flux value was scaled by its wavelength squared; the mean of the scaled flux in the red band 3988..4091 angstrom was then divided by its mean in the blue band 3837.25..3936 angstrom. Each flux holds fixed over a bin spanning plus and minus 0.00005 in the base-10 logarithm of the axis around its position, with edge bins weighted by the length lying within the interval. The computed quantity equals 2.0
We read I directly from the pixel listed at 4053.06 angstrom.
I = 26.82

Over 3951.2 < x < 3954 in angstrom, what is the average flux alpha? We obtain 15.9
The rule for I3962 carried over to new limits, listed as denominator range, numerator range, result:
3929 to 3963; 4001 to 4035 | 2.03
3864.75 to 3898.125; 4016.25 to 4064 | 1.86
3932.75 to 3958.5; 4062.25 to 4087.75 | 1.82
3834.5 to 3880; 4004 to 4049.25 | 2.20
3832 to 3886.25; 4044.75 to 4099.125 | 2.25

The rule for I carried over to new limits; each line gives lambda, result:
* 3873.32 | 11.89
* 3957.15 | 19.6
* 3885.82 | 9.421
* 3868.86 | 13.21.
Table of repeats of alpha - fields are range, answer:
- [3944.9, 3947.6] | 16.9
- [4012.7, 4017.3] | 25.9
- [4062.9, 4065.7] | 17.3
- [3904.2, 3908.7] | 14.6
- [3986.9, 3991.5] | 24.3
